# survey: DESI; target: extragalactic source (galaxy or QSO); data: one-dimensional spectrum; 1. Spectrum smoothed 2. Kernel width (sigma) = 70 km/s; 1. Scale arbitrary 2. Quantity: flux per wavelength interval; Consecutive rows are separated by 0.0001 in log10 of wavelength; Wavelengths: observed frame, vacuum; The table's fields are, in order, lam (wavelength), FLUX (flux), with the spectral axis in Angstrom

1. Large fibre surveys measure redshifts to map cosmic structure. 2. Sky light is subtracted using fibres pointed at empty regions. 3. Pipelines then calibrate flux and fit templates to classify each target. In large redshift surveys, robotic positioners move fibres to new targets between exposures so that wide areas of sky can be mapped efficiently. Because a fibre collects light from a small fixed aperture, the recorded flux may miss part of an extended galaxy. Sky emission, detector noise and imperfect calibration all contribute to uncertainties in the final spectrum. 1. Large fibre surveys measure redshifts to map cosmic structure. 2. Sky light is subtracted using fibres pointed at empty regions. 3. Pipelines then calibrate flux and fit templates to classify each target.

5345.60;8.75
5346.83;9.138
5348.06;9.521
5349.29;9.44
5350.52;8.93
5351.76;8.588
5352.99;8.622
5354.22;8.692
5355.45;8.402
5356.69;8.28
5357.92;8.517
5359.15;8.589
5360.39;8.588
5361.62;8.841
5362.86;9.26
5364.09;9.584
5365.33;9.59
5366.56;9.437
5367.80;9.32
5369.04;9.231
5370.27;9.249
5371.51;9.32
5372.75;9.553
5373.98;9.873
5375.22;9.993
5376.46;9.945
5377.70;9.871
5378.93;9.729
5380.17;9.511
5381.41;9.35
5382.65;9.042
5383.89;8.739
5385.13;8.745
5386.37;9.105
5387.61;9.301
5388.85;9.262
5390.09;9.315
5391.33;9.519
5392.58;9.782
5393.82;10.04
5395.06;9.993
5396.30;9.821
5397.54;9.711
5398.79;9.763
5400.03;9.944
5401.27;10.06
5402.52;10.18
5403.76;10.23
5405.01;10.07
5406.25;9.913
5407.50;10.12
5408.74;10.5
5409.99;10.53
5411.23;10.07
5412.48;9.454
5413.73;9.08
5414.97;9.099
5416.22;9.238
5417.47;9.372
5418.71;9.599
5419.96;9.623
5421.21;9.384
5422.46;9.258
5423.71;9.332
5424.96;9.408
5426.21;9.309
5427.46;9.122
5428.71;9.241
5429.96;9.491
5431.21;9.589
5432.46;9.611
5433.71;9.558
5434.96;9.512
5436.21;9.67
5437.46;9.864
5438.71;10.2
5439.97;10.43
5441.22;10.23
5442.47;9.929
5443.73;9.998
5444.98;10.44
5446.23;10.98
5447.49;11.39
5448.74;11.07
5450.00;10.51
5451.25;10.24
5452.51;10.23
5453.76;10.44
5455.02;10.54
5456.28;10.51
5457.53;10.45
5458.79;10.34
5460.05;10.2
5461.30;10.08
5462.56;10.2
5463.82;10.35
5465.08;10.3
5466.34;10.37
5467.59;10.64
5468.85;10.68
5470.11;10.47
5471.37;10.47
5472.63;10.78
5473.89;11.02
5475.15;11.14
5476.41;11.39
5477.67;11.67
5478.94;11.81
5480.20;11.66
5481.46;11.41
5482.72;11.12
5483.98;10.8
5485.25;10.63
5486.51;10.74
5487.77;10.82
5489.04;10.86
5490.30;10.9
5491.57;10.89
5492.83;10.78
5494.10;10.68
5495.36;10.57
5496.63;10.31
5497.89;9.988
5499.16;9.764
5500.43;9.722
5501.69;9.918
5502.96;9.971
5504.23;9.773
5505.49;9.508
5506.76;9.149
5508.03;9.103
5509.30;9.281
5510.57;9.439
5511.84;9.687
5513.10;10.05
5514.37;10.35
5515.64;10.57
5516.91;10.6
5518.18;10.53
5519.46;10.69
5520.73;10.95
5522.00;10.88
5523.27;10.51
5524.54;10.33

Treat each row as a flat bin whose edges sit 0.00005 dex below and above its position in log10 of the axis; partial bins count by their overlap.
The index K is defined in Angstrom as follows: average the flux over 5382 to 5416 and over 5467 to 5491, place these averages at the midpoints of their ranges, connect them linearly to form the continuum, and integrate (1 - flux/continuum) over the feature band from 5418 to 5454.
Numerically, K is 1.3 Angstrom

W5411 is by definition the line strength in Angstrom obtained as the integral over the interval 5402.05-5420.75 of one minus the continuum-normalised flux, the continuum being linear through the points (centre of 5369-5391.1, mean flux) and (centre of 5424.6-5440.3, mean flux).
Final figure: -0.5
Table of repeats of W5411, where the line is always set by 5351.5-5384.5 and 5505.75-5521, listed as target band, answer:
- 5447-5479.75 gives -3.21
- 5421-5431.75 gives 0.19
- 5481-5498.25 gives -1.56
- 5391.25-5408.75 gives -1.14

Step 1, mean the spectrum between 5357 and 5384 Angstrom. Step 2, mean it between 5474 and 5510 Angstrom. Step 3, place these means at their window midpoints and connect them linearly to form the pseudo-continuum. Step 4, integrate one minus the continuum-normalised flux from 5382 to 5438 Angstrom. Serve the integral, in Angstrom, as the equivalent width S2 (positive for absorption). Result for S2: 0.7 Angstrom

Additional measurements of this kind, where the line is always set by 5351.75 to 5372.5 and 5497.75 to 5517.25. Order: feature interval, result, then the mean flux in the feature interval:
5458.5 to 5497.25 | -4.67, 10.8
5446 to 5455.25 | -1.17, 10.7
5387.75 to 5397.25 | -0.54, 9.66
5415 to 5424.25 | -0.09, 9.38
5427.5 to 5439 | -0.28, 9.6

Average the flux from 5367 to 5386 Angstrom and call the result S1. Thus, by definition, 9.43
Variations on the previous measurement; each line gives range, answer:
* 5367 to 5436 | 9.58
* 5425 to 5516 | 10.3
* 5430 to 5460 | 10.2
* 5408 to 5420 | 9.67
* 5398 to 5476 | 10.1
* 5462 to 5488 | 10.9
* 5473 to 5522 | 10.5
